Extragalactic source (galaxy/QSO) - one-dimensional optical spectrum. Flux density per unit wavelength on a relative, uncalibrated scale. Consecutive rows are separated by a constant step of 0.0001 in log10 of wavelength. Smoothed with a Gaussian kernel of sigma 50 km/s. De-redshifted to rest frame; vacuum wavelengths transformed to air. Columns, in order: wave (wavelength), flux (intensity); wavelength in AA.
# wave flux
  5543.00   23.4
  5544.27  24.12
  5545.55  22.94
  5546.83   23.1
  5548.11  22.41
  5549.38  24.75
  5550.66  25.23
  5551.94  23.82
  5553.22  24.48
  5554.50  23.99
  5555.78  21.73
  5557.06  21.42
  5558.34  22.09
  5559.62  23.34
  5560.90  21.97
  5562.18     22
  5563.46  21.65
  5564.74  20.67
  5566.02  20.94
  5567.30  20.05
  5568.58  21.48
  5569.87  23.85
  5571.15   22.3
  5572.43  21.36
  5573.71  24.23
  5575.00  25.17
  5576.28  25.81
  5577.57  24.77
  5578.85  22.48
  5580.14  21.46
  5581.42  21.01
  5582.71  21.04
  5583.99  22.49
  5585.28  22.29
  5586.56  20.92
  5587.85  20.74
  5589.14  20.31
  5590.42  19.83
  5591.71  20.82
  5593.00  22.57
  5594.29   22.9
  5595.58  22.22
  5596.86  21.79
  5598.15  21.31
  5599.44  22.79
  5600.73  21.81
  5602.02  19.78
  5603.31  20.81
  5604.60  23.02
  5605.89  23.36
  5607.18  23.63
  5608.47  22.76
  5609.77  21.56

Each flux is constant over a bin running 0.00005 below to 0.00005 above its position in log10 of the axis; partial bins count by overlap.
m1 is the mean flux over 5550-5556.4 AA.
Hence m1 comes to 23.8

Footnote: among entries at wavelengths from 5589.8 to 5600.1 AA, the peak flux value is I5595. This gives 22.9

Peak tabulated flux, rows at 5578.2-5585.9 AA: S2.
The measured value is 22.49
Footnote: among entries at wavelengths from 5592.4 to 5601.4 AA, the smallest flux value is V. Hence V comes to 21.31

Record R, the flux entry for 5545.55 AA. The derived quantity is 22.94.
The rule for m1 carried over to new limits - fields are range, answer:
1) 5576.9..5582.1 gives 22.4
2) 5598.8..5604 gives 21.3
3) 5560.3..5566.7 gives 21.5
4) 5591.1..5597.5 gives 22.1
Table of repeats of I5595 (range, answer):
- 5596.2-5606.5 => 23.36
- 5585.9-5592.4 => 20.92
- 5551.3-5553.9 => 24.48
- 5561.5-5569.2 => 22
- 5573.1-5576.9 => 25.81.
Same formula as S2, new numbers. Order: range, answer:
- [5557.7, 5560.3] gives 23.34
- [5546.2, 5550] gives 24.75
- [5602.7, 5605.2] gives 23.02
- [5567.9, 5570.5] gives 23.85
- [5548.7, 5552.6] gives 25.23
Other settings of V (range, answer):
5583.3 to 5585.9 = 22.29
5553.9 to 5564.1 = 21.42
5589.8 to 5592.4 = 19.83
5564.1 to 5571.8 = 20.05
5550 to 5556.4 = 21.73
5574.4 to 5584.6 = 21.01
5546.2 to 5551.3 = 22.41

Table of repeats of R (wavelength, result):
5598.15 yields 21.31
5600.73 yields 21.81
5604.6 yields 23.02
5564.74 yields 20.67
